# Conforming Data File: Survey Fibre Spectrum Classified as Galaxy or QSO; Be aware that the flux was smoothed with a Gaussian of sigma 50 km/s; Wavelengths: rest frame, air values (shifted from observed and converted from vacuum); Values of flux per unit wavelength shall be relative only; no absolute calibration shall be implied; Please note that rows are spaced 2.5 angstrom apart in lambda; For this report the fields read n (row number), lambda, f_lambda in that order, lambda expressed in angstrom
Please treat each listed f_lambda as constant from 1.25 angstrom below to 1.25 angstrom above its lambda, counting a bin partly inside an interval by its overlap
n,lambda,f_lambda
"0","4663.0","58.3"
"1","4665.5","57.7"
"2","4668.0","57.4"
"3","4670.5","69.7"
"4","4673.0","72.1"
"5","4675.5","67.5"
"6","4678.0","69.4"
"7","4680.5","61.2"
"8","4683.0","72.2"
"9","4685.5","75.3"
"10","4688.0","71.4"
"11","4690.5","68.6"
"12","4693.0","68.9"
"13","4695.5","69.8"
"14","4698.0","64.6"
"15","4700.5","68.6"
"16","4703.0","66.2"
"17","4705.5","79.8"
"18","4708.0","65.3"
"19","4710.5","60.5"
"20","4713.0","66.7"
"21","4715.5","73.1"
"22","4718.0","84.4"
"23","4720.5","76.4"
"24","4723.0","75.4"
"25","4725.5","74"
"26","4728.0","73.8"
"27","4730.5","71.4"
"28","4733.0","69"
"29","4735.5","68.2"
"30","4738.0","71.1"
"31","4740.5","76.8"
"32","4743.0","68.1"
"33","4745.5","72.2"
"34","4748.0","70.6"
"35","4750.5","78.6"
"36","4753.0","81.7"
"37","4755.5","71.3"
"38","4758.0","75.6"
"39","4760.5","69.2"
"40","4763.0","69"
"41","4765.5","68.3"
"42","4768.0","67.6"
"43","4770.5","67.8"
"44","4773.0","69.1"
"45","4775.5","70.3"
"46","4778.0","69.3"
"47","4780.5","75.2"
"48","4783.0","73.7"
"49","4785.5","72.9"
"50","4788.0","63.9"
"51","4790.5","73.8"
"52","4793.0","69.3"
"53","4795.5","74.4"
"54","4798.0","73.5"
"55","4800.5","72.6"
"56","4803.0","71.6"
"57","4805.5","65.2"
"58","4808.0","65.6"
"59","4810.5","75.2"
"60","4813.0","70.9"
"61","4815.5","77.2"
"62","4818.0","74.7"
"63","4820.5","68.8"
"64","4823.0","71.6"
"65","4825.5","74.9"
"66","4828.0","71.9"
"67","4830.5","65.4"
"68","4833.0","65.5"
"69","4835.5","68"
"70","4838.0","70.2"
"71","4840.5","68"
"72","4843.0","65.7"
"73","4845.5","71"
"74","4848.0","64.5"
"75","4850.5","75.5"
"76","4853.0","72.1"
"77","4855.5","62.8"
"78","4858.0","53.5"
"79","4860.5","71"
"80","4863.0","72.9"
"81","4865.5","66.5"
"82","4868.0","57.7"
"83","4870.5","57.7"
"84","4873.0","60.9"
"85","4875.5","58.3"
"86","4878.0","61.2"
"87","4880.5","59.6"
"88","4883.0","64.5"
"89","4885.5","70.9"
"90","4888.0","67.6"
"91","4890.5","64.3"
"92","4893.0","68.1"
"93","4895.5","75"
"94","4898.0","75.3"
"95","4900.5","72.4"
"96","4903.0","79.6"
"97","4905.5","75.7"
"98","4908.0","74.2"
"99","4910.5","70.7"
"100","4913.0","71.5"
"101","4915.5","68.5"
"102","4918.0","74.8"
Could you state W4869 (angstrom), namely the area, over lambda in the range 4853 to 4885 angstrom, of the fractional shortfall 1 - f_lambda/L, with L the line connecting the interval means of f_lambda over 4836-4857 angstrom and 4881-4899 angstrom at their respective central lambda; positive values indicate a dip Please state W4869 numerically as 2.8 angstrom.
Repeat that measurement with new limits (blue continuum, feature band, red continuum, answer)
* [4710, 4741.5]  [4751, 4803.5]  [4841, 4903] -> -0.80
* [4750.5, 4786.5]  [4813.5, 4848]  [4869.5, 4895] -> -1.37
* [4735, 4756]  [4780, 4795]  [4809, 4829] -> 0.37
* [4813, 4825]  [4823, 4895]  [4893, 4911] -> 7.21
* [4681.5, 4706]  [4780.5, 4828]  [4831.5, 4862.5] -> -2.48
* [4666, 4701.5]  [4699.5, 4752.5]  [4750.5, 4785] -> -1.63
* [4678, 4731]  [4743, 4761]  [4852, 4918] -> -1.04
